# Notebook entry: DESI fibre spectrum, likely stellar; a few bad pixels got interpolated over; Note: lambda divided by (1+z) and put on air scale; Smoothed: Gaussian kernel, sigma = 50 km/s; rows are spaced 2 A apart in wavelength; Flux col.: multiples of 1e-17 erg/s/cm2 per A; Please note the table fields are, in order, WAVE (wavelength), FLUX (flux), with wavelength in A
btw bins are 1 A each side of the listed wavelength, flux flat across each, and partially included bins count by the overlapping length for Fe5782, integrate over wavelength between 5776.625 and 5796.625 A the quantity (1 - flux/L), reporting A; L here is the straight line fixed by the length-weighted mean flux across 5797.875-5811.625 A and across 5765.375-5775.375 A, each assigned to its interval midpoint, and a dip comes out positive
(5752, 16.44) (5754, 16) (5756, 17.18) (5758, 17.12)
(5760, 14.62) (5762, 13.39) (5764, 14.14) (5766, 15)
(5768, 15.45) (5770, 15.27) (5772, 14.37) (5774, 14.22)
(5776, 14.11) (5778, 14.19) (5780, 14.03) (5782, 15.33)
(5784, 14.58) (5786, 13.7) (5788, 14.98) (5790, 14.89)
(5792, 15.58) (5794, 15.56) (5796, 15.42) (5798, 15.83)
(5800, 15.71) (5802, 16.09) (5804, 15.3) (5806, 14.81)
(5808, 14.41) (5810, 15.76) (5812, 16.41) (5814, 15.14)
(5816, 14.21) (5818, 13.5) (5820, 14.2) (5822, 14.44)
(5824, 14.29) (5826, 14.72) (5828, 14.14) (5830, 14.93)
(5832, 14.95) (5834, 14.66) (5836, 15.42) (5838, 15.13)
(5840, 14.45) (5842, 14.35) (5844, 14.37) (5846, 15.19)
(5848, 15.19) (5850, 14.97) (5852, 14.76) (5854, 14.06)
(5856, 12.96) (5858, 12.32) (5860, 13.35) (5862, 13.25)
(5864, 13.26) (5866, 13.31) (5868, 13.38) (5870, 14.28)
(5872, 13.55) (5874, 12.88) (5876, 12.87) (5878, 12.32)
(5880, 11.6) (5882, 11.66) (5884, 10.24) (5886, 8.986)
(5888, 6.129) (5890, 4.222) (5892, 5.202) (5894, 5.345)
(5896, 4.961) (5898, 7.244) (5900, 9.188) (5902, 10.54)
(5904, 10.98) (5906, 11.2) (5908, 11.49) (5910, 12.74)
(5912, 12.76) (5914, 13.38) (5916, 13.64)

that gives 0.4 A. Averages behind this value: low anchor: 14.8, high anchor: 15.4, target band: 14.8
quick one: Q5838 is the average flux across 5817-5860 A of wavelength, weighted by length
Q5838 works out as 14.4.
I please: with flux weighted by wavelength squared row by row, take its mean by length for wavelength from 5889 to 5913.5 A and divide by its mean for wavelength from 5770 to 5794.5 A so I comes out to 0.6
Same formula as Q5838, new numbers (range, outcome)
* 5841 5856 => 14.6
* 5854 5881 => 13.1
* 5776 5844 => 14.9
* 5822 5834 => 14.6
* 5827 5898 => 12.3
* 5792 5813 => 15.5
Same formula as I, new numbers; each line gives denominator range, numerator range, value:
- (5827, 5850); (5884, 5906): 0.52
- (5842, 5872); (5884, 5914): 0.65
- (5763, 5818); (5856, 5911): 0.73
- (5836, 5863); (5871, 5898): 0.65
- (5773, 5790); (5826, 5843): 1.04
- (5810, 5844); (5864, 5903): 0.69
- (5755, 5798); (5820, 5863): 0.98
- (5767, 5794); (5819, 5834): 1.00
